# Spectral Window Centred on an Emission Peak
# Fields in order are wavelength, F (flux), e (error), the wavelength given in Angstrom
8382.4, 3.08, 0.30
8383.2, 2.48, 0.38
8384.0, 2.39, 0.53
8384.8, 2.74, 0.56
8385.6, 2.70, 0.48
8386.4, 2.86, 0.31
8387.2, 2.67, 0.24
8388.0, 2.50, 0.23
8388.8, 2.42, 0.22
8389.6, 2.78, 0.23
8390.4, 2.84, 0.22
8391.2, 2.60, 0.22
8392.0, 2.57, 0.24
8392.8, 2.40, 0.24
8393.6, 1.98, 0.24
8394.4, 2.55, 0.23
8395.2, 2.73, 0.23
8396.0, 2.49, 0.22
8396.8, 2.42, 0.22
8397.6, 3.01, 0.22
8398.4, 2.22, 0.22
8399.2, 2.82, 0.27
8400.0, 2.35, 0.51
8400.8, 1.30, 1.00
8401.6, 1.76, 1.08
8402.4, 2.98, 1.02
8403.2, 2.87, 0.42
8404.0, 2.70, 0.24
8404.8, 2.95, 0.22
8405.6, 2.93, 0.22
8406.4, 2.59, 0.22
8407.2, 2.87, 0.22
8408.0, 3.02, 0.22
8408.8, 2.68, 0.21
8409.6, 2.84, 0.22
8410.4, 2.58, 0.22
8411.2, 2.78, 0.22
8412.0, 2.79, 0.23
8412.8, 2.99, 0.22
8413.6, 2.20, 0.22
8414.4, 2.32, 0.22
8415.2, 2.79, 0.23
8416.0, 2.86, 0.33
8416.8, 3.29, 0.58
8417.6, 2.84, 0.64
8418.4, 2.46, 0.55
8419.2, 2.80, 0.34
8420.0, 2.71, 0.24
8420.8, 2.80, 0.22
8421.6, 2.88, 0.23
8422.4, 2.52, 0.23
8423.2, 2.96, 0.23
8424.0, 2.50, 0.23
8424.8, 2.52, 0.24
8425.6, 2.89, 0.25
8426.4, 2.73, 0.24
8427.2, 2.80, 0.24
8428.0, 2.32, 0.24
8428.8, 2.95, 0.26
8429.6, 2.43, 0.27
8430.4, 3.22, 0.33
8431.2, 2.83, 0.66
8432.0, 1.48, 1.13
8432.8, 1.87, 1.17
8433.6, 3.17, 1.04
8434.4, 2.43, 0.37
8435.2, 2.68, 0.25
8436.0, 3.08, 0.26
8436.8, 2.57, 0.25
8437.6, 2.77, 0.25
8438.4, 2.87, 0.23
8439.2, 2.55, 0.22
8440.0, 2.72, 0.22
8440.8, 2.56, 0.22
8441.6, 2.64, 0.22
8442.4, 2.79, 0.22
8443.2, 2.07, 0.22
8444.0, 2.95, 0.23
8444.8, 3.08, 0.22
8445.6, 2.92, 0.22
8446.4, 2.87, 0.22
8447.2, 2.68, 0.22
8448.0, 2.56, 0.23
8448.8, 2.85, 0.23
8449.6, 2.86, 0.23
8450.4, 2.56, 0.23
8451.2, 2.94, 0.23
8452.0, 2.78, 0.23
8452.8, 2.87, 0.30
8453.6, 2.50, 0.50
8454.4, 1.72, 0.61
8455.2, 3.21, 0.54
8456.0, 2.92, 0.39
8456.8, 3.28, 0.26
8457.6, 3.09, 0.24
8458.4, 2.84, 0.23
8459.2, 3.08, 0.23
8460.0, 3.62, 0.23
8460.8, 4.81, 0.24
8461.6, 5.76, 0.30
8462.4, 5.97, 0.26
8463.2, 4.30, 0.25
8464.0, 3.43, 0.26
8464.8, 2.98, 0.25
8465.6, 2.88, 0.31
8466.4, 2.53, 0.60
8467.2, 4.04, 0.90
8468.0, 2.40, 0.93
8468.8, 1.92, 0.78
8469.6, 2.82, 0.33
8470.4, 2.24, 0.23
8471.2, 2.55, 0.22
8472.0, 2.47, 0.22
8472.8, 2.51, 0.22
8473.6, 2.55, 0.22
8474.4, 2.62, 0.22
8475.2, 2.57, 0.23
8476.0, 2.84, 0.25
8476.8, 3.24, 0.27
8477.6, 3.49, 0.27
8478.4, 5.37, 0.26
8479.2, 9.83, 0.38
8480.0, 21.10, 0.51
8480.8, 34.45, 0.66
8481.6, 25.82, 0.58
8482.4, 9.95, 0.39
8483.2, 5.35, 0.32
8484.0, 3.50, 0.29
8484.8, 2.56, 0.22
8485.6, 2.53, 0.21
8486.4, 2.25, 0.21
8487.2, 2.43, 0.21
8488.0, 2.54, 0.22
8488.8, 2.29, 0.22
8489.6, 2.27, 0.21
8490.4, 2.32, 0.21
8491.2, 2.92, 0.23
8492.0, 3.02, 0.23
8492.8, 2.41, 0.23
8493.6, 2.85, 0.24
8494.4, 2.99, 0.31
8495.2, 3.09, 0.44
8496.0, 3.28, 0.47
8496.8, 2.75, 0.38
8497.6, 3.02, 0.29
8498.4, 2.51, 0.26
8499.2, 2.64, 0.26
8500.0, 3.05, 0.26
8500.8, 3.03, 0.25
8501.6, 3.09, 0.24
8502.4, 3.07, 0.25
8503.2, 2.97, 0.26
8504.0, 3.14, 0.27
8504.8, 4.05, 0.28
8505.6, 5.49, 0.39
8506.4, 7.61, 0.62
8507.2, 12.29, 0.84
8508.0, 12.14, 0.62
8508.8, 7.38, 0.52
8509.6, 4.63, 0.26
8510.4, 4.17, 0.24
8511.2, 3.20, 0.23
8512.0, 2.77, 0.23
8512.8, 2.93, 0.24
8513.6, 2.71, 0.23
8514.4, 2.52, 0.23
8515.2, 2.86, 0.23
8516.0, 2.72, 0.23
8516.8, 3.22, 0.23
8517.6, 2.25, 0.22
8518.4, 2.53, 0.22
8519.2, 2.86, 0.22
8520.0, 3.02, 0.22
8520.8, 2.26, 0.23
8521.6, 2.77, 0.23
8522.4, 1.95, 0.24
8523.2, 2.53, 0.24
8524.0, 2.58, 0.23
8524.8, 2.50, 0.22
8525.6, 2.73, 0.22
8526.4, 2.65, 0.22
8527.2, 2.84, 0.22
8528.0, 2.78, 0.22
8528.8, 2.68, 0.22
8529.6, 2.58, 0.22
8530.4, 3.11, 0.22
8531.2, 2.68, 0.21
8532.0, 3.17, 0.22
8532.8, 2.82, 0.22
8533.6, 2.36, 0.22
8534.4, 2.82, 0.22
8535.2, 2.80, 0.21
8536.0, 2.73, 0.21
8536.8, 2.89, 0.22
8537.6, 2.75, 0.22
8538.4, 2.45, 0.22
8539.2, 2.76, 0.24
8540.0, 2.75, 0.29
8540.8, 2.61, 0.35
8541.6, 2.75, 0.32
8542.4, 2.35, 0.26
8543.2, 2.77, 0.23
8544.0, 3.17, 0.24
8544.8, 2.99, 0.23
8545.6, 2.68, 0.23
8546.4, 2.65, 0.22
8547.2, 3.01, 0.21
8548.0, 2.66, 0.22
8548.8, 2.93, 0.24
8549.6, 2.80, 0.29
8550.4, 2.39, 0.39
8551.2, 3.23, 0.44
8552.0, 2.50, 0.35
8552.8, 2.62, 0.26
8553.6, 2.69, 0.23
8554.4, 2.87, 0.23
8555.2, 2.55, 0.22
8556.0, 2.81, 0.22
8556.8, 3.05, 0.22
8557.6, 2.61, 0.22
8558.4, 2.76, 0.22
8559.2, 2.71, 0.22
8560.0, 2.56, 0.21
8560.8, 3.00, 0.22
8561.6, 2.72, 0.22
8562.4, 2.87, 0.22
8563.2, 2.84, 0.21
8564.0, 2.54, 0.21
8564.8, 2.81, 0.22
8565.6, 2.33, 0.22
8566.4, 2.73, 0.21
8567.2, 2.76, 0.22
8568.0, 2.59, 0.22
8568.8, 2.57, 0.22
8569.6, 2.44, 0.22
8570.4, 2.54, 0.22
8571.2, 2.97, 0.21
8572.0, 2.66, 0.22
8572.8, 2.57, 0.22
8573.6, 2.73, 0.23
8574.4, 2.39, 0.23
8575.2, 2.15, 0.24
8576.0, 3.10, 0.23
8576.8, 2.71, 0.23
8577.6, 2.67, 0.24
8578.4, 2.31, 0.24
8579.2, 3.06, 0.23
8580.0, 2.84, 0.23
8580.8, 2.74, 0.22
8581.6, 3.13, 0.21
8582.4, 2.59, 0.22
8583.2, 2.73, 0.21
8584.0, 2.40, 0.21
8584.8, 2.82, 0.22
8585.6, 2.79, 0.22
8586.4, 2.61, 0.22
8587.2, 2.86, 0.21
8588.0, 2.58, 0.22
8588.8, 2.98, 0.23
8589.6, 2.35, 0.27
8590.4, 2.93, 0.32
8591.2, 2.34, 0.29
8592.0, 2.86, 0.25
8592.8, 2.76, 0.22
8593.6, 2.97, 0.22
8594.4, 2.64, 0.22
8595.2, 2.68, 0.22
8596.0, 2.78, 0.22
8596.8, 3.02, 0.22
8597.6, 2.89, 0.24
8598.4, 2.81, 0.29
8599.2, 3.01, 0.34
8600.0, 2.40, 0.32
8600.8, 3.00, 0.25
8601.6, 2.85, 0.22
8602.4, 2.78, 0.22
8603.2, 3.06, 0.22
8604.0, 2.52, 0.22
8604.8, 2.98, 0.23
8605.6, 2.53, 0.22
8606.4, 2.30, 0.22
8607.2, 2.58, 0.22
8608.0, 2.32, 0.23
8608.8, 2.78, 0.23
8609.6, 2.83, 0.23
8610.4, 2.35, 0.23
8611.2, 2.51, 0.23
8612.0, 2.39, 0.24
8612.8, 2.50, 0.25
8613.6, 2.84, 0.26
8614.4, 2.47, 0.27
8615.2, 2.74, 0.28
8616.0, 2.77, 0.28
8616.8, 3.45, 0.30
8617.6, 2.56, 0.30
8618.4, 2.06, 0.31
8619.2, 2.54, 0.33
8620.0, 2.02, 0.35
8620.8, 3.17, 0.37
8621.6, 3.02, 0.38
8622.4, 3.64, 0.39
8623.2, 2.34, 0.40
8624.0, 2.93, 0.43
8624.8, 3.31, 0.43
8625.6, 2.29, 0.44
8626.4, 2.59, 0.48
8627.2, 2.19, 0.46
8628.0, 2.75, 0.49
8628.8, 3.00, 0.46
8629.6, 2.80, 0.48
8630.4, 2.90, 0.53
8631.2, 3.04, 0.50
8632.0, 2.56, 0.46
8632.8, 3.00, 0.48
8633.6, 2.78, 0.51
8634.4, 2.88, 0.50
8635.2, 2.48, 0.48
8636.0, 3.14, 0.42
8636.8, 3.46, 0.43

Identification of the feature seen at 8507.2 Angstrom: [N II]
